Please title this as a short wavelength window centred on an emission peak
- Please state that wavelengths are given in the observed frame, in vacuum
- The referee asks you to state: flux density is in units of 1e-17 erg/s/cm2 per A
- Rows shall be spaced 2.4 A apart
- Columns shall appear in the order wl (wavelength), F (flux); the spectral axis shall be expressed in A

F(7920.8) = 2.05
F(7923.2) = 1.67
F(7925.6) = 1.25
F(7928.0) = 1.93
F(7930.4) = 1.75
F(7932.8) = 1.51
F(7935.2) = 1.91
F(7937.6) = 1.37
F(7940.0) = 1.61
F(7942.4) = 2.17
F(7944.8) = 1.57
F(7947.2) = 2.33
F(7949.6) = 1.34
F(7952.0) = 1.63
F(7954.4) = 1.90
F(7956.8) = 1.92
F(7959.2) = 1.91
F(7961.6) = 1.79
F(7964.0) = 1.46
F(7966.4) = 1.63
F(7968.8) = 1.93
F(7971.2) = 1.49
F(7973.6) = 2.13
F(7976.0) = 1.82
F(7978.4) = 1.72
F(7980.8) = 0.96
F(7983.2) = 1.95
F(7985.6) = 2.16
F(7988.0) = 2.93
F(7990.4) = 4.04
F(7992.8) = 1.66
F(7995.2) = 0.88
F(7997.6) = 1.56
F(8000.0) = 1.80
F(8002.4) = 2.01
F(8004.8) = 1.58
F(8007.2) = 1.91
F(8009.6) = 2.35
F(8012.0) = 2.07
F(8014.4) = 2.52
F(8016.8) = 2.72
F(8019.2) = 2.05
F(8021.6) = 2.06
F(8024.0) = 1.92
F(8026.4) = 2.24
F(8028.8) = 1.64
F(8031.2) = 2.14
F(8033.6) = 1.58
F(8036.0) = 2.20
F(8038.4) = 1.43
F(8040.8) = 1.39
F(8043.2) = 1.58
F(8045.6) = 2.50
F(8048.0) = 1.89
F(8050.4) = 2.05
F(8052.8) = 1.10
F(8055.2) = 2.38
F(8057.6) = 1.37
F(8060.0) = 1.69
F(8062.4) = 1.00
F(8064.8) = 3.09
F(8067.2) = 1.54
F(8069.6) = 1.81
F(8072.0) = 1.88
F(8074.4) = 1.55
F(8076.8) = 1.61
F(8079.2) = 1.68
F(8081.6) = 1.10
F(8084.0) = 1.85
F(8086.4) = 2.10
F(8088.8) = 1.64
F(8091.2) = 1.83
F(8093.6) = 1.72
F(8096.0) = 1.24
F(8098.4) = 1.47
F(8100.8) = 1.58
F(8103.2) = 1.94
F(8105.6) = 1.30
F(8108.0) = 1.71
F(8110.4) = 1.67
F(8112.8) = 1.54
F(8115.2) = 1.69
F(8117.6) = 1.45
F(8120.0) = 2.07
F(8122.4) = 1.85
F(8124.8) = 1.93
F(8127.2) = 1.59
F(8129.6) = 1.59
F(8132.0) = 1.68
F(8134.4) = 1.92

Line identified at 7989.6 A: Halpha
